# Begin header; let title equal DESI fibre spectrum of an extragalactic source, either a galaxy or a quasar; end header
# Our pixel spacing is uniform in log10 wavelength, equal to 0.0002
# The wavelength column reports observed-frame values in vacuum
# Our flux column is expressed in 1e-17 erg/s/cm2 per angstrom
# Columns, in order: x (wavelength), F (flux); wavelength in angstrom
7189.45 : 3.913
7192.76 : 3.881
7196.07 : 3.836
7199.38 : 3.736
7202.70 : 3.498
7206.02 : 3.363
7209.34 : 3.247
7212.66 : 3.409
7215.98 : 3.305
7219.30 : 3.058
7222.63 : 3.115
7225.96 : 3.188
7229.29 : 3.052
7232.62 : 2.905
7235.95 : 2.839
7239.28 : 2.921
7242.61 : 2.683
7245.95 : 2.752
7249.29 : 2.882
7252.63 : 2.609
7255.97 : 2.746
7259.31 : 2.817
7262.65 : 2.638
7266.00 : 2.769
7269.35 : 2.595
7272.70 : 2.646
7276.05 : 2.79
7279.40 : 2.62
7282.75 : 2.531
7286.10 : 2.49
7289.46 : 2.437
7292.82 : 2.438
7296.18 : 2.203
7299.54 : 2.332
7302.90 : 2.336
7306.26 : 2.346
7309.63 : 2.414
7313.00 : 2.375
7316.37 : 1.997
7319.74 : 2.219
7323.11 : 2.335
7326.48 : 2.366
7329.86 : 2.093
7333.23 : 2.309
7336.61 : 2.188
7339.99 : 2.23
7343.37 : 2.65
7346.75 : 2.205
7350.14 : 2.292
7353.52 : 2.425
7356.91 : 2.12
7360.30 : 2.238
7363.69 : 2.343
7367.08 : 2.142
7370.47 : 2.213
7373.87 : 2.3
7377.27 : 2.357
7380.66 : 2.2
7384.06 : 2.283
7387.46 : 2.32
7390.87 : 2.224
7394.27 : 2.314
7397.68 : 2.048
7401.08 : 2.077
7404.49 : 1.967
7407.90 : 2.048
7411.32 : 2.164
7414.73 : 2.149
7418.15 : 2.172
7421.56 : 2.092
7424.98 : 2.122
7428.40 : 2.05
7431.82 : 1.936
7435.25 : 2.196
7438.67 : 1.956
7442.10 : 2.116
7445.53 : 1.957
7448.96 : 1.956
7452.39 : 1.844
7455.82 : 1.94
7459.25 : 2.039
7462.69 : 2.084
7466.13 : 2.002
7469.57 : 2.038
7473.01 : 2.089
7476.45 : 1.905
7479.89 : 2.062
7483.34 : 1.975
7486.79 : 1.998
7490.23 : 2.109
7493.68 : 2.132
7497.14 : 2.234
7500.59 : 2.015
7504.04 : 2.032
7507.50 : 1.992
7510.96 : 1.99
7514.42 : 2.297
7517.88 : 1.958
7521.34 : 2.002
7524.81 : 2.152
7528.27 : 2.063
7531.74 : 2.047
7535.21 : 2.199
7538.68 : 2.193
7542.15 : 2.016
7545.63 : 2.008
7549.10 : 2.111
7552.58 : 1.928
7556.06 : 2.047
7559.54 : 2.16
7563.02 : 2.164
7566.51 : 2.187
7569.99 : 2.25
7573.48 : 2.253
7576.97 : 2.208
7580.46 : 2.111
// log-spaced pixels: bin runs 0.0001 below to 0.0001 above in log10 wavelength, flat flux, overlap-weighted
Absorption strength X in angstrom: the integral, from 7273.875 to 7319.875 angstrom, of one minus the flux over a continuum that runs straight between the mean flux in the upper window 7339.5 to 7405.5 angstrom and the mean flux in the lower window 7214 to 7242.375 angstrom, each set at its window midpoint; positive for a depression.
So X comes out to 4.5 angstrom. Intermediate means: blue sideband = 3.03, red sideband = 2.25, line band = 2.4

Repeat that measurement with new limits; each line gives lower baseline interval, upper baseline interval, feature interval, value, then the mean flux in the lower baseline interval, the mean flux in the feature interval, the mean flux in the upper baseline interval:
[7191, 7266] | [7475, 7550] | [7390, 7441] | 6.8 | 3.11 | 2.1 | 2.07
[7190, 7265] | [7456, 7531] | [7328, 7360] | 4.5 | 3.12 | 2.28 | 2.05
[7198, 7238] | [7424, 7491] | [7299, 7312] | 2.0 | 3.22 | 2.36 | 2.02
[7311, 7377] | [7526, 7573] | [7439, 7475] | 2.9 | 2.27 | 2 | 2.11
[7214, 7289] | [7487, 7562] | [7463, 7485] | 2.0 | 2.81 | 2.02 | 2.08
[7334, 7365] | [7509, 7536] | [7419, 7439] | 1.2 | 2.3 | 2.07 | 2.08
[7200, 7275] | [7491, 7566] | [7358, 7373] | 2.0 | 2.96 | 2.23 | 2.08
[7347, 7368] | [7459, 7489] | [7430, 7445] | 0.4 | 2.26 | 2.04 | 2.02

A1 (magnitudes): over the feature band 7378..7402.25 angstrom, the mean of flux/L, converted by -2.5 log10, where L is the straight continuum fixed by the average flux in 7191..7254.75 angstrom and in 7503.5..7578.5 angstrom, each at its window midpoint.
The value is 0.176 mag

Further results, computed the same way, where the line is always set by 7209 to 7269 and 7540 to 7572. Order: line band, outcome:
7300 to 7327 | 0.19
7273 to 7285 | 0.07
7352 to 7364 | 0.15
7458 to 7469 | 0.15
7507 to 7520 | 0.07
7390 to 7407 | 0.18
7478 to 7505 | 0.10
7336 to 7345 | 0.12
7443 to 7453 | 0.22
